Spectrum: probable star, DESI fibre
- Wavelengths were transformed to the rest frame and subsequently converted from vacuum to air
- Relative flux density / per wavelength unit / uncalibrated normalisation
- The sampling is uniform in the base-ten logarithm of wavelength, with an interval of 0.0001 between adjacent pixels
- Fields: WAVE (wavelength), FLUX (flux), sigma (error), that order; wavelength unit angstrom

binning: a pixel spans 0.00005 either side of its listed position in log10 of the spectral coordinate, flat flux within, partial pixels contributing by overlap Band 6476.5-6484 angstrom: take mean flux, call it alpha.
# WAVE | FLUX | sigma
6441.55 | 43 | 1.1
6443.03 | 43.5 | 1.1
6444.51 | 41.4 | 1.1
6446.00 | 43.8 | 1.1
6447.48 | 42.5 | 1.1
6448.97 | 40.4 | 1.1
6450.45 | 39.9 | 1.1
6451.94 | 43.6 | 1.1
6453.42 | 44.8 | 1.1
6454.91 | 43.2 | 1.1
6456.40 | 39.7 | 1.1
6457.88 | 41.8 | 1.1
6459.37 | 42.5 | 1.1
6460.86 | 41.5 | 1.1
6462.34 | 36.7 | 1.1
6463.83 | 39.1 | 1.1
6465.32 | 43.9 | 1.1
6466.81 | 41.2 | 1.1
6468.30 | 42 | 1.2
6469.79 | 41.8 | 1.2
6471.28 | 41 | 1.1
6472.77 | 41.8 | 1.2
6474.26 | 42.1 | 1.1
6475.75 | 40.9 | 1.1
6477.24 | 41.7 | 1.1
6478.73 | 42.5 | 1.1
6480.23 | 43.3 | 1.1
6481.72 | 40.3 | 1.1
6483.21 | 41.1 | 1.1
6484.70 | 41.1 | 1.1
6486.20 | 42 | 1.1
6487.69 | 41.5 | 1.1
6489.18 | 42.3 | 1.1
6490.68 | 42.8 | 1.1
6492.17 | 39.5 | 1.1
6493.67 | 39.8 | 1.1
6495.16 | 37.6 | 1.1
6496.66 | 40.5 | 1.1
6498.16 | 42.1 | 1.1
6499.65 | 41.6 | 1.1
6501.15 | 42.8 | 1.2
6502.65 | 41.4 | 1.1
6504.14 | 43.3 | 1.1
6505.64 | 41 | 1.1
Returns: 41.8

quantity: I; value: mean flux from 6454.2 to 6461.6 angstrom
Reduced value 41.7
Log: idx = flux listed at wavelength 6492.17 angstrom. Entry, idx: 39.5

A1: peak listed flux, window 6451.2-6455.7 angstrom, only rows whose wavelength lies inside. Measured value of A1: 44.8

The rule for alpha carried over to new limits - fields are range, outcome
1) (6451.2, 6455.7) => 43.8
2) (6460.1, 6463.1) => 39.2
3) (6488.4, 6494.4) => 41.1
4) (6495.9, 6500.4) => 41.4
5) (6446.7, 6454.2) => 42.3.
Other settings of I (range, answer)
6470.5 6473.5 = 41.4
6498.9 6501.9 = 42.2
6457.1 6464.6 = 40.4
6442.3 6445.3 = 42.4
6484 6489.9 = 41.7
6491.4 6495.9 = 39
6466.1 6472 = 41.5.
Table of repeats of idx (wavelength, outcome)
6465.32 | 43.9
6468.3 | 42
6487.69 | 41.5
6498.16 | 42.1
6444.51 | 41.4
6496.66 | 40.5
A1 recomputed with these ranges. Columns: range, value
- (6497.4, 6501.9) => 42.8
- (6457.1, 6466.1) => 43.9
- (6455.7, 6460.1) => 42.5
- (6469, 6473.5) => 41.8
